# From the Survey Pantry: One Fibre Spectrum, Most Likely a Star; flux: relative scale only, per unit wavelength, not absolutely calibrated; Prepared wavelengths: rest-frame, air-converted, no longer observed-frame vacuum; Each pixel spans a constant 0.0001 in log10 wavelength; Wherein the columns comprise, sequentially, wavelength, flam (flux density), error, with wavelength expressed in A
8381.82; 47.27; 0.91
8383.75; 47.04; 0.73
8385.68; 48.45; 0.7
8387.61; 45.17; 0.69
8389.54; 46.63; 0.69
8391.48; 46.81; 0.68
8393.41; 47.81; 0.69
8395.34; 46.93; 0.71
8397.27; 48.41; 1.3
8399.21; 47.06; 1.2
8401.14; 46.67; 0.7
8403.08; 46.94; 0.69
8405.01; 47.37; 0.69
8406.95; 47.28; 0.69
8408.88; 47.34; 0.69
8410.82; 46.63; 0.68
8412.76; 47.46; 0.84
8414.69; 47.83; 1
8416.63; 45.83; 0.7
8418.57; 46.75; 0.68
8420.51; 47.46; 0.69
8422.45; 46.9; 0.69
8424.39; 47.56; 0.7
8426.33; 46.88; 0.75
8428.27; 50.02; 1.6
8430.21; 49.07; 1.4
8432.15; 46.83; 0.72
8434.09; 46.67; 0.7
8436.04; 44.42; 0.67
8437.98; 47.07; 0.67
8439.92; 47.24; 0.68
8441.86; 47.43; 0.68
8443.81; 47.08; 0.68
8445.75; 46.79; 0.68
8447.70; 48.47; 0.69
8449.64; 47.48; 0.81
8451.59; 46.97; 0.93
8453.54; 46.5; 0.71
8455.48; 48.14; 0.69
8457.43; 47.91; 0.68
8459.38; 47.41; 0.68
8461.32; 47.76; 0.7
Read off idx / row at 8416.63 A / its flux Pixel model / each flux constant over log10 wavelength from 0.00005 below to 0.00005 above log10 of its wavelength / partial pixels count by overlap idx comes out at 45.83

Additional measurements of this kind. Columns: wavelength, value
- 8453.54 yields 46.5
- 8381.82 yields 47.27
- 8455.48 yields 48.14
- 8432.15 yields 46.83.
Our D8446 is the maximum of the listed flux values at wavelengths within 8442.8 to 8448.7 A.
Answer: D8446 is 48.47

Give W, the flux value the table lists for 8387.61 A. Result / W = 45.17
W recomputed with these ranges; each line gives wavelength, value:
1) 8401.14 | 46.67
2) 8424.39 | 47.56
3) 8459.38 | 47.41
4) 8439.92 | 47.24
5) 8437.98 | 47.07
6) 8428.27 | 50.02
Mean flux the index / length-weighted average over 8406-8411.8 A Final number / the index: 47.1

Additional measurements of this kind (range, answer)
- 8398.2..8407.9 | 47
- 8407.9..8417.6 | 47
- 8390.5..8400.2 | 47.4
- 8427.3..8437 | 47.4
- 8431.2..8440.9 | 46.5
